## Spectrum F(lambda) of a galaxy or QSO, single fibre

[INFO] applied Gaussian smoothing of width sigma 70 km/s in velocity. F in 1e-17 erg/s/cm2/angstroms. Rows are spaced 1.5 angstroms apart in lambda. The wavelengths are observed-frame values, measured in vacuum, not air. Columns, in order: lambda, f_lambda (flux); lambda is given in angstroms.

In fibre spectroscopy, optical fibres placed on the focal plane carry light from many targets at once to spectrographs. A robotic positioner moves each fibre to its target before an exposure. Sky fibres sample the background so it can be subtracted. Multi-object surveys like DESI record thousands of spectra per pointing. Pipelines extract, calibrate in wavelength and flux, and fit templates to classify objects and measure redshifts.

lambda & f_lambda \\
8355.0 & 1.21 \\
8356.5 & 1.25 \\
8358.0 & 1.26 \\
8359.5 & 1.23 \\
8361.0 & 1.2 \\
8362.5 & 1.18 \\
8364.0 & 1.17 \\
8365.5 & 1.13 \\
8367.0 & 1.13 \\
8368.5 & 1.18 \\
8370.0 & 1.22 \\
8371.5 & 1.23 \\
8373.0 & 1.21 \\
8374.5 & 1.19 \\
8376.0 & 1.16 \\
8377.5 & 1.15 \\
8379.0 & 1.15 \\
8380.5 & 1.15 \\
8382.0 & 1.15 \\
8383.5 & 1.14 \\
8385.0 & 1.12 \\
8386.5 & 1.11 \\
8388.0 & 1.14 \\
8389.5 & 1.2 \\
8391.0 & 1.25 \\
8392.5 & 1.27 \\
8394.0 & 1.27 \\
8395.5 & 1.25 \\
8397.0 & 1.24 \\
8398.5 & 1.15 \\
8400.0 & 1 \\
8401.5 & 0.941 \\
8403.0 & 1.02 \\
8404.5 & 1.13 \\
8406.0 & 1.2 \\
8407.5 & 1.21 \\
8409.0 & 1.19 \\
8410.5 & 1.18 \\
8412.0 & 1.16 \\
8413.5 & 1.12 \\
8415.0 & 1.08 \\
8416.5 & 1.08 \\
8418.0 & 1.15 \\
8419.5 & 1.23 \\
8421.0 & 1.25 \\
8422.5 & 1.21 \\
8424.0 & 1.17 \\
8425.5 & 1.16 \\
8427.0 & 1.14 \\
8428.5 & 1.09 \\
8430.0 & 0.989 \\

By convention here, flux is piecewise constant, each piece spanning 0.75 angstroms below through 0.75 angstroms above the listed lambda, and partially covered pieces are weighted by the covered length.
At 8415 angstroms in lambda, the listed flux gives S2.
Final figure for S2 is 1.08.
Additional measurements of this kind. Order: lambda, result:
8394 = 1.27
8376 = 1.16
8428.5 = 1.09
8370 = 1.22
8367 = 1.13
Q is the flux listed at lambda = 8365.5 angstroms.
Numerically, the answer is 1.13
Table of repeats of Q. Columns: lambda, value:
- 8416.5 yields 1.08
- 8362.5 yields 1.18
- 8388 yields 1.14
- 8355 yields 1.21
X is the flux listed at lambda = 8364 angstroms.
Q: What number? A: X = 1.17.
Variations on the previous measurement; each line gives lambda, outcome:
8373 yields 1.21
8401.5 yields 0.941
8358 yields 1.26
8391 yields 1.25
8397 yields 1.24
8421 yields 1.25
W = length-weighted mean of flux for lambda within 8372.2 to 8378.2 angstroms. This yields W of 1.18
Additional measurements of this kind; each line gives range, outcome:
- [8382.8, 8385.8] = 1.13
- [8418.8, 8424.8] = 1.21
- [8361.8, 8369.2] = 1.16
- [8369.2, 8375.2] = 1.21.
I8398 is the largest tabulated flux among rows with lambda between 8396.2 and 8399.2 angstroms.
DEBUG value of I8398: 1.24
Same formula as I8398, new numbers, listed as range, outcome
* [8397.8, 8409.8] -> 1.21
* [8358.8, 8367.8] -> 1.23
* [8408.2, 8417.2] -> 1.19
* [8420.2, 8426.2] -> 1.25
